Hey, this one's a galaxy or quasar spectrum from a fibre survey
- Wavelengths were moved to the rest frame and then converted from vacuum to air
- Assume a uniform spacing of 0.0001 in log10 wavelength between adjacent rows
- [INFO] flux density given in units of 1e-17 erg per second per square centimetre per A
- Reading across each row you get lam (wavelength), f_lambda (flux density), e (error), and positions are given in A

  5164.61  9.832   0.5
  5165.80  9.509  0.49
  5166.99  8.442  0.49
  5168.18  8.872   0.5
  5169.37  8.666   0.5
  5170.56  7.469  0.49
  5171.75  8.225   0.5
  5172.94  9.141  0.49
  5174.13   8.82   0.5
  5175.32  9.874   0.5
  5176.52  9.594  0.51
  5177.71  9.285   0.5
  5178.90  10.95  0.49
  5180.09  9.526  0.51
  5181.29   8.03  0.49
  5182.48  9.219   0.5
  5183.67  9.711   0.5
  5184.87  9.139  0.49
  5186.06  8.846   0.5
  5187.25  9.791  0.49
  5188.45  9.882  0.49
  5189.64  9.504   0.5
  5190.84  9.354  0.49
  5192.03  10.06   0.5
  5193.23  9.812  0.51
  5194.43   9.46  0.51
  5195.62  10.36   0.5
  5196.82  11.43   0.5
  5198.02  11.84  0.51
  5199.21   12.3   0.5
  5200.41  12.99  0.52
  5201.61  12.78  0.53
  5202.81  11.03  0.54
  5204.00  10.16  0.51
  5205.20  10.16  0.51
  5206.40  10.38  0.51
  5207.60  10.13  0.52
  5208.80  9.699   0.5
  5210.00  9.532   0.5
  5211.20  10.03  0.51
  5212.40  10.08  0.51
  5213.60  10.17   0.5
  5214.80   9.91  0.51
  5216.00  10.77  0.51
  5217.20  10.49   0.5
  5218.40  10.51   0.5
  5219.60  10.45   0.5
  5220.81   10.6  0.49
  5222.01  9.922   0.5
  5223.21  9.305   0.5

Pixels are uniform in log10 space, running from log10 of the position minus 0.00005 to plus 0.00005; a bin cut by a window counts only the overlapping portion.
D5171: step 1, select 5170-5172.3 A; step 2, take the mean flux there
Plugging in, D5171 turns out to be 7.85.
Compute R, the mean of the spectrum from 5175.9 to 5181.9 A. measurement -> 9.47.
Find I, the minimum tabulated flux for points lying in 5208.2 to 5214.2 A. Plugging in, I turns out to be 9.532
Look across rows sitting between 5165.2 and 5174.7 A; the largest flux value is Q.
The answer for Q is 9.509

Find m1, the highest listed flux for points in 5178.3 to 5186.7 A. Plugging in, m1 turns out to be 10.95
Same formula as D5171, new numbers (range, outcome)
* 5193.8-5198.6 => 10.8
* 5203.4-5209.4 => 10.1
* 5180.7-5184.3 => 8.99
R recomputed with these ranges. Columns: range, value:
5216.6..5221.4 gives 10.5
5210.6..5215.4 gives 10.1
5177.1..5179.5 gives 10.1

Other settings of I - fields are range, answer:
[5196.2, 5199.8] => 11.43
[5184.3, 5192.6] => 8.846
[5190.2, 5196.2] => 9.354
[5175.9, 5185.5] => 8.03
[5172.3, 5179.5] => 8.82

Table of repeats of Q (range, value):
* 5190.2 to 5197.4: 11.43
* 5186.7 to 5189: 9.882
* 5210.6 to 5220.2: 10.77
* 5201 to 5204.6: 12.78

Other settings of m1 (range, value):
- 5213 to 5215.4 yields 10.17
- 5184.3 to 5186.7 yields 9.139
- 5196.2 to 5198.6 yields 11.84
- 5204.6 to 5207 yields 10.38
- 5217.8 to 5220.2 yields 10.51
